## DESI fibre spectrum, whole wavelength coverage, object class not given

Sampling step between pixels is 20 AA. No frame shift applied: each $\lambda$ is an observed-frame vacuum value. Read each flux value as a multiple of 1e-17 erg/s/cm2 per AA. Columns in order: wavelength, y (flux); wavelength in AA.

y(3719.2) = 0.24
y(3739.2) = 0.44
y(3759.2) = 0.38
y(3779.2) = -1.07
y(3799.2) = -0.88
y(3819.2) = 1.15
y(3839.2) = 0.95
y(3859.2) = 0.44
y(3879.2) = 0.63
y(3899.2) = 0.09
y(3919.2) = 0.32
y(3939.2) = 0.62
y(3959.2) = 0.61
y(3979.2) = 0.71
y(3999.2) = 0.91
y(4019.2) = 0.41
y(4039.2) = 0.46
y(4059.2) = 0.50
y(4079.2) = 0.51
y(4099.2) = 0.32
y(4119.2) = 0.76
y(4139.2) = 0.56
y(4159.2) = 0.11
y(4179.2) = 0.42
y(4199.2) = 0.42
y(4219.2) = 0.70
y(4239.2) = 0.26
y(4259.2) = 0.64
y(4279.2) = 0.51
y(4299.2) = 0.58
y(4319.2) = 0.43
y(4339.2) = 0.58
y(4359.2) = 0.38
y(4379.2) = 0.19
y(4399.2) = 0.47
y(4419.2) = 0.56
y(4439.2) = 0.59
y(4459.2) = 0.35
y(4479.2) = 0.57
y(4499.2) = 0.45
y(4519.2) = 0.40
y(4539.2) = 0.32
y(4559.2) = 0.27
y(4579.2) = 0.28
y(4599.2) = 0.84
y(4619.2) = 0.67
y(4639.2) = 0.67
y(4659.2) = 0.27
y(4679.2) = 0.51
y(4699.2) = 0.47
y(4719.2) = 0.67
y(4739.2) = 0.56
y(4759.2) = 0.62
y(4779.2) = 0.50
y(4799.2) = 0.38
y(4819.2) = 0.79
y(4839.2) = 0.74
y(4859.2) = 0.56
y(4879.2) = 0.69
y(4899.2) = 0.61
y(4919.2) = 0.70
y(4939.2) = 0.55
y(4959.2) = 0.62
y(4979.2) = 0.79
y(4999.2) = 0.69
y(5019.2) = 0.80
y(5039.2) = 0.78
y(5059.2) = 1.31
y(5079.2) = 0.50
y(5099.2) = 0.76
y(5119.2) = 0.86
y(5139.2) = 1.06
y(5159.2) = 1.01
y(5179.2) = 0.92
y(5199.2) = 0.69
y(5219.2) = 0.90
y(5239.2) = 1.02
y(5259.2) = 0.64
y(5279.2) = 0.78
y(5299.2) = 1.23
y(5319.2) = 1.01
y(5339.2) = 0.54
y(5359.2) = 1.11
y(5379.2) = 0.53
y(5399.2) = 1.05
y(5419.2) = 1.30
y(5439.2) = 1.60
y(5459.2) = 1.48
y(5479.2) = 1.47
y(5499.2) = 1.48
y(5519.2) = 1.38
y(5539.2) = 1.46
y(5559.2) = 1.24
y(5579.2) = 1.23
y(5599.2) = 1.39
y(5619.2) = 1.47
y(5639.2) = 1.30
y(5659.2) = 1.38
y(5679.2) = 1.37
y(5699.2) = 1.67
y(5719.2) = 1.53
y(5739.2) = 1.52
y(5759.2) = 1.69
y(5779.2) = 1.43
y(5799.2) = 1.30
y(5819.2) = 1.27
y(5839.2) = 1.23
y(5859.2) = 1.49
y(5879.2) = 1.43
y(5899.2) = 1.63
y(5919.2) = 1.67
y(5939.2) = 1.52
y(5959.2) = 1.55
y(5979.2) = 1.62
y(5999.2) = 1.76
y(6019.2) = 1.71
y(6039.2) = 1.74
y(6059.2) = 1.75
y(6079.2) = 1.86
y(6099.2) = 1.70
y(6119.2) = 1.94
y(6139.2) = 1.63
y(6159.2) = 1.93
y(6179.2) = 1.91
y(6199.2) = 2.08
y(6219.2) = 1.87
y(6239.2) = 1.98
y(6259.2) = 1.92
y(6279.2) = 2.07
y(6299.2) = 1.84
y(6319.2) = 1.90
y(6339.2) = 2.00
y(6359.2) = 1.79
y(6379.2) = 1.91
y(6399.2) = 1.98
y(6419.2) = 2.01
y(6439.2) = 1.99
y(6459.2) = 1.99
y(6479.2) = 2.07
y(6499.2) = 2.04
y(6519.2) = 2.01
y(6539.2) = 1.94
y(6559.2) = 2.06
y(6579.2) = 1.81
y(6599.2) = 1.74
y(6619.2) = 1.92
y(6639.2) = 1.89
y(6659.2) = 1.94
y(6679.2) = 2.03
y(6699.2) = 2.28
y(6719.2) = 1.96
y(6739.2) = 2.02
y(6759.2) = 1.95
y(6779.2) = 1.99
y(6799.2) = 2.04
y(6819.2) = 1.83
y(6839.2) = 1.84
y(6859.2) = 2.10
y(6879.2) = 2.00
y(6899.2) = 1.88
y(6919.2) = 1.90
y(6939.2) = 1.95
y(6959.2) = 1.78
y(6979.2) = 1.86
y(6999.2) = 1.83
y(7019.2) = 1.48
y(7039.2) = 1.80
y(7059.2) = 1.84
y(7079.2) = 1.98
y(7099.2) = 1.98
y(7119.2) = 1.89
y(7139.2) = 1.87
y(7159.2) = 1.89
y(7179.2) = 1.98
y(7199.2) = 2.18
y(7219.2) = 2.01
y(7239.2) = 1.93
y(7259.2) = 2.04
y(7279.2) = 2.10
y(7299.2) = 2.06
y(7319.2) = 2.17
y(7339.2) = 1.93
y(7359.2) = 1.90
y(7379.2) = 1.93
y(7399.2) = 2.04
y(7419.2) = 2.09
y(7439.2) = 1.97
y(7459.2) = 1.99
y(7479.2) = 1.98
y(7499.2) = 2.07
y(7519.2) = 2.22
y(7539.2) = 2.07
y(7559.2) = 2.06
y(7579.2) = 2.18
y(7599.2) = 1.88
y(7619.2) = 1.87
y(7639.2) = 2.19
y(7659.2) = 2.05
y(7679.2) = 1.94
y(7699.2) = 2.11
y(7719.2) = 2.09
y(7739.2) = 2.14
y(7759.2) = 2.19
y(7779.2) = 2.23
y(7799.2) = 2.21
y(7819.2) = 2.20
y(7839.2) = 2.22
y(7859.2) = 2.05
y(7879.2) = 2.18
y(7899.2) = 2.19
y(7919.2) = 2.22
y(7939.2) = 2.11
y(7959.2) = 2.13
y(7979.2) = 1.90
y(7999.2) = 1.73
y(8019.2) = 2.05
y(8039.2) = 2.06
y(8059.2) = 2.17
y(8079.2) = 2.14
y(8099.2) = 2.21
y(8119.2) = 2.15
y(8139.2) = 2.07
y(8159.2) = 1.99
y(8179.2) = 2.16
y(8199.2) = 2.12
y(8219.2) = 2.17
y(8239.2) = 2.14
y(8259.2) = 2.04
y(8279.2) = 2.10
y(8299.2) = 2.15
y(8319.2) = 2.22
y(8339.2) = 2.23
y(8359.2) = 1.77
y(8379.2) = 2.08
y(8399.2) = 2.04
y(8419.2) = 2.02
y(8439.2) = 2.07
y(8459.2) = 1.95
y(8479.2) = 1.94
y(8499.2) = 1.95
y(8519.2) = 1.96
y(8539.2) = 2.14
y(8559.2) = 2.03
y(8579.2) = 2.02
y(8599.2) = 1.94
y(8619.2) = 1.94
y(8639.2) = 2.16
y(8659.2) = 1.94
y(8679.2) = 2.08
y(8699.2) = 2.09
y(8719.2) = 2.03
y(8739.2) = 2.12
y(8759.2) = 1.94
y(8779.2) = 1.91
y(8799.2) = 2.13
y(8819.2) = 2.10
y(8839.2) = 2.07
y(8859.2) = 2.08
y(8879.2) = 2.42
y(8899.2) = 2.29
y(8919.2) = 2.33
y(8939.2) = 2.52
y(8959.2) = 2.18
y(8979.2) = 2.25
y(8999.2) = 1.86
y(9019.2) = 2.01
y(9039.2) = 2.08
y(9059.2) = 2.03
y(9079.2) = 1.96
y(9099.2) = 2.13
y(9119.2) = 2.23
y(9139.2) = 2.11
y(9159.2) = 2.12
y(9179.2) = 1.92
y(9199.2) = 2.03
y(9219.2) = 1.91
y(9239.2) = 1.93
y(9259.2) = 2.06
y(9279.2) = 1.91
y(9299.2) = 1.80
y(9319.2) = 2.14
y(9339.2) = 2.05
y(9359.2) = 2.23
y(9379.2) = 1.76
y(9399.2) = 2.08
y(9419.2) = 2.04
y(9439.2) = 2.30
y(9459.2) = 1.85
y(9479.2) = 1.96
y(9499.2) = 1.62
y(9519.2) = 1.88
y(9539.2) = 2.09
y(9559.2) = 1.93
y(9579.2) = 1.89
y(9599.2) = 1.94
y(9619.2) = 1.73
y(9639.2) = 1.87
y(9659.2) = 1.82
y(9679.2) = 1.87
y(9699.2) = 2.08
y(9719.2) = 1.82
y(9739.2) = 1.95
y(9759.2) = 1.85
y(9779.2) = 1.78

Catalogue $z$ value 0.36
